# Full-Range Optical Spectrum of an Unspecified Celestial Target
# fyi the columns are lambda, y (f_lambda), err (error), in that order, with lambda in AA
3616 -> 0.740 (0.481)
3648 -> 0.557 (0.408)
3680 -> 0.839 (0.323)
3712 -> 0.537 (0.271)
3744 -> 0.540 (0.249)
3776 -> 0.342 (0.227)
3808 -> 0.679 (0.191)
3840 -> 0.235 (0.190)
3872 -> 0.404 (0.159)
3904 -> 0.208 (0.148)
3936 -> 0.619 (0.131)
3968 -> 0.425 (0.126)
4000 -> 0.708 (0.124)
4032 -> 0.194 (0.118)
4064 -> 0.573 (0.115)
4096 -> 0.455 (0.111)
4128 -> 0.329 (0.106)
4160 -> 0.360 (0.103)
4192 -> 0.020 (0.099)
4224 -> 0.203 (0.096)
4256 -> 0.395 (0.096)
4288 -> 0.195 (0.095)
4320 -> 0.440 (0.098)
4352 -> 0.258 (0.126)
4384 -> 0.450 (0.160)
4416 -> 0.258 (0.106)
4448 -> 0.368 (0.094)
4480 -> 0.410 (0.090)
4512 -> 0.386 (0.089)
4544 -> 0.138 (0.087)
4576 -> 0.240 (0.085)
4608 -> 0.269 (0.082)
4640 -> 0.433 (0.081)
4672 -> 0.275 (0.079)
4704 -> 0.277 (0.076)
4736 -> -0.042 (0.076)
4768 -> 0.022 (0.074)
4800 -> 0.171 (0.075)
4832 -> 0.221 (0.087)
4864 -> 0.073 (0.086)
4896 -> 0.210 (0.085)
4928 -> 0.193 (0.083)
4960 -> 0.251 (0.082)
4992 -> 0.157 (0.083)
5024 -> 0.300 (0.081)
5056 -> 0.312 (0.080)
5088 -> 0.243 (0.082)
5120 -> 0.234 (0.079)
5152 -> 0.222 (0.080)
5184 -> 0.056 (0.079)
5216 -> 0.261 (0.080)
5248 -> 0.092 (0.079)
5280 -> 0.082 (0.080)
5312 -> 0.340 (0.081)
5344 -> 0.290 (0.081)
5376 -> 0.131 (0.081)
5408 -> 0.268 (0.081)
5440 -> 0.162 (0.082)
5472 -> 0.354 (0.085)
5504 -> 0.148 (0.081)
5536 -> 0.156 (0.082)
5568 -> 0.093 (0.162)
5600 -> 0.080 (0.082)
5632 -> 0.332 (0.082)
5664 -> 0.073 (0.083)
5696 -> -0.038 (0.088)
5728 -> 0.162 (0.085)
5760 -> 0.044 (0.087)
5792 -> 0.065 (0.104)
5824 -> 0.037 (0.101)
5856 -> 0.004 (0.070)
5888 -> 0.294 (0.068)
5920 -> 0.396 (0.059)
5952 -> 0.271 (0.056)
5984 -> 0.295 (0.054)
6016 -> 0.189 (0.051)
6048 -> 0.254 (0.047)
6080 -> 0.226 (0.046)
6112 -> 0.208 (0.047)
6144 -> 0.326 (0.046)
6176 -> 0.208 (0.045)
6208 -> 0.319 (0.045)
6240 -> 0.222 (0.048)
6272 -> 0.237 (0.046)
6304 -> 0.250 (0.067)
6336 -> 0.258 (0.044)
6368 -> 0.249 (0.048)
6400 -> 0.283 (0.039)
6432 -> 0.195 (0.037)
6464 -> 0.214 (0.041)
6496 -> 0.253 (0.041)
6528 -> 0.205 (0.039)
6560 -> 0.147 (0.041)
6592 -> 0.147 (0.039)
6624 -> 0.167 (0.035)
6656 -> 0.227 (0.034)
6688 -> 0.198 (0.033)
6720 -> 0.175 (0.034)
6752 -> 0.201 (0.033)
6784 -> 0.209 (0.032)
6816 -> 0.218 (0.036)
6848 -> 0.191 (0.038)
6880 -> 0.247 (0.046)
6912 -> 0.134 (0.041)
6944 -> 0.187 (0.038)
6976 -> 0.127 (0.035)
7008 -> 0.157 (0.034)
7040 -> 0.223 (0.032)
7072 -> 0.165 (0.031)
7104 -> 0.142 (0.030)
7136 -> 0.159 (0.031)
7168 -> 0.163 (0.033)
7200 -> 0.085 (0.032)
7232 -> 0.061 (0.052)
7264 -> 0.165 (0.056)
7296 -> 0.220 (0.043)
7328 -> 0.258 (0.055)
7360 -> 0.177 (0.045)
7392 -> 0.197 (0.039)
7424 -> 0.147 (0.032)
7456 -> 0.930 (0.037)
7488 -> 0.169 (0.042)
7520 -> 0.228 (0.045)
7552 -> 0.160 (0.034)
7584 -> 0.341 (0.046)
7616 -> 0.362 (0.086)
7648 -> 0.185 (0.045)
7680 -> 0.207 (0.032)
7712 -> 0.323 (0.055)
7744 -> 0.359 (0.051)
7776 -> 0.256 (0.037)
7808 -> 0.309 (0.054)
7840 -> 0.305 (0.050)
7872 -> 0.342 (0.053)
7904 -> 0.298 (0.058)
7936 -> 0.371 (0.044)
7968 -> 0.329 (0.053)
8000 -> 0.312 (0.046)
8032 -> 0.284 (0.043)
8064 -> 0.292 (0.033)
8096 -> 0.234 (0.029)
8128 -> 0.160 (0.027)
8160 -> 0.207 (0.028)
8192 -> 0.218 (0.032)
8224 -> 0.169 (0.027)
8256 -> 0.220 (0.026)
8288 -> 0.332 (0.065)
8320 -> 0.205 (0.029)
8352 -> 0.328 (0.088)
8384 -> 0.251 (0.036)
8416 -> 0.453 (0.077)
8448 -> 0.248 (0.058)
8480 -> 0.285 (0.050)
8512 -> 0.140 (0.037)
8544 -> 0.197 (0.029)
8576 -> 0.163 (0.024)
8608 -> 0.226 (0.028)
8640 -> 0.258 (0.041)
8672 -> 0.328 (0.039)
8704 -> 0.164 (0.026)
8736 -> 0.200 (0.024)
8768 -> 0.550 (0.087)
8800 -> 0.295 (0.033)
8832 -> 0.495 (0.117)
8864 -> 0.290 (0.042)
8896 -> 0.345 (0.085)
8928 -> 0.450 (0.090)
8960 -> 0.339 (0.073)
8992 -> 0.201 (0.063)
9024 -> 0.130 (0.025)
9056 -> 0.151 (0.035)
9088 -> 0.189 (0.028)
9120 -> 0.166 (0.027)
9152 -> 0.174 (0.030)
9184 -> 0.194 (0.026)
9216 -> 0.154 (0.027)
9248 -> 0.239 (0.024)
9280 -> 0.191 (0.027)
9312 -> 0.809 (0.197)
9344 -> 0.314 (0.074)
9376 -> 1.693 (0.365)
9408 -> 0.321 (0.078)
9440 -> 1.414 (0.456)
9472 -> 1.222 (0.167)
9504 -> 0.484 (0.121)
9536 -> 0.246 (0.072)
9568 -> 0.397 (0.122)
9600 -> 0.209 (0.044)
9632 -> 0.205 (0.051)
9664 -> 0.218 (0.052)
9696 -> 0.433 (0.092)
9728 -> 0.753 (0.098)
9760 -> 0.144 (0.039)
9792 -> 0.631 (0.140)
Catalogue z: 1.00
